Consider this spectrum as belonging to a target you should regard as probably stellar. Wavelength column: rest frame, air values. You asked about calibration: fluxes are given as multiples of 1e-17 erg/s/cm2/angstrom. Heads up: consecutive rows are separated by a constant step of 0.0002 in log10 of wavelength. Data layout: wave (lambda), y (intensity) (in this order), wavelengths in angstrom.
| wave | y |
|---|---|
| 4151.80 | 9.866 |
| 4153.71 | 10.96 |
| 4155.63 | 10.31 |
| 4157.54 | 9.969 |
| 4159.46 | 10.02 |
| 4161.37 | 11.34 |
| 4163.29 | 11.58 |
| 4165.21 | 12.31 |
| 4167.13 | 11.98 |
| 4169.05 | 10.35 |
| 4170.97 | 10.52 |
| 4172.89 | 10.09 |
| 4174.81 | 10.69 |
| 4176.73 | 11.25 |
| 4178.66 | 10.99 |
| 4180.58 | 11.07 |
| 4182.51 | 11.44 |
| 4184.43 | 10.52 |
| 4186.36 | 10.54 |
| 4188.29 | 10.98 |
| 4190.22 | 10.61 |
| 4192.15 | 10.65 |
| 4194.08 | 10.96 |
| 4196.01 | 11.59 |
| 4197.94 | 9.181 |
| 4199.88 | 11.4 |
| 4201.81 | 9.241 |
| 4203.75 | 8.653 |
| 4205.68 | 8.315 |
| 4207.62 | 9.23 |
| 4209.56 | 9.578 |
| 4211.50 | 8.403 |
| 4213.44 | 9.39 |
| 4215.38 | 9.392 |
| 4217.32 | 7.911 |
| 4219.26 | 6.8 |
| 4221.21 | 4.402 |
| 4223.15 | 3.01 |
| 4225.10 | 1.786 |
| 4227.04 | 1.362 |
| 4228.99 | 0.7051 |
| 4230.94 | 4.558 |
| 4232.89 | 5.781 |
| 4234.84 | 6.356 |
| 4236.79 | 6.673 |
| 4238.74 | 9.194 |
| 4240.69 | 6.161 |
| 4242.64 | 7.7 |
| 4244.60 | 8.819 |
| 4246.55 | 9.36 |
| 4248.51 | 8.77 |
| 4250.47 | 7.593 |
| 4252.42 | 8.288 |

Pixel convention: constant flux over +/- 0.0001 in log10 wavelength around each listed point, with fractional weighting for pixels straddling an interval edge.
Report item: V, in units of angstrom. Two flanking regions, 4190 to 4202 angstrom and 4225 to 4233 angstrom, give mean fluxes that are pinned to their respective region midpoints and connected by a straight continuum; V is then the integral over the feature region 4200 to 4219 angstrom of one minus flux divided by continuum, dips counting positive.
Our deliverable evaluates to -4.7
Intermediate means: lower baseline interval 10.6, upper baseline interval 2.64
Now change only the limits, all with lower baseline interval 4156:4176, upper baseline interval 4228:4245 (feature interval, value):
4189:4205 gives -2.67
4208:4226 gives 1.71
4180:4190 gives -1.34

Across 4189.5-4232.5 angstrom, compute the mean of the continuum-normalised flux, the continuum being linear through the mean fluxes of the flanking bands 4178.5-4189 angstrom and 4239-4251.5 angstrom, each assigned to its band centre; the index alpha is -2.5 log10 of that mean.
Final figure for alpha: 0.29 mag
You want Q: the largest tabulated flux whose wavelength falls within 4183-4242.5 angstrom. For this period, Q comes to 11.59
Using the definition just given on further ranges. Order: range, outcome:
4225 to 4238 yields 6.673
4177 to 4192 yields 11.44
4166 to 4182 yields 11.98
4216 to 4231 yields 7.911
